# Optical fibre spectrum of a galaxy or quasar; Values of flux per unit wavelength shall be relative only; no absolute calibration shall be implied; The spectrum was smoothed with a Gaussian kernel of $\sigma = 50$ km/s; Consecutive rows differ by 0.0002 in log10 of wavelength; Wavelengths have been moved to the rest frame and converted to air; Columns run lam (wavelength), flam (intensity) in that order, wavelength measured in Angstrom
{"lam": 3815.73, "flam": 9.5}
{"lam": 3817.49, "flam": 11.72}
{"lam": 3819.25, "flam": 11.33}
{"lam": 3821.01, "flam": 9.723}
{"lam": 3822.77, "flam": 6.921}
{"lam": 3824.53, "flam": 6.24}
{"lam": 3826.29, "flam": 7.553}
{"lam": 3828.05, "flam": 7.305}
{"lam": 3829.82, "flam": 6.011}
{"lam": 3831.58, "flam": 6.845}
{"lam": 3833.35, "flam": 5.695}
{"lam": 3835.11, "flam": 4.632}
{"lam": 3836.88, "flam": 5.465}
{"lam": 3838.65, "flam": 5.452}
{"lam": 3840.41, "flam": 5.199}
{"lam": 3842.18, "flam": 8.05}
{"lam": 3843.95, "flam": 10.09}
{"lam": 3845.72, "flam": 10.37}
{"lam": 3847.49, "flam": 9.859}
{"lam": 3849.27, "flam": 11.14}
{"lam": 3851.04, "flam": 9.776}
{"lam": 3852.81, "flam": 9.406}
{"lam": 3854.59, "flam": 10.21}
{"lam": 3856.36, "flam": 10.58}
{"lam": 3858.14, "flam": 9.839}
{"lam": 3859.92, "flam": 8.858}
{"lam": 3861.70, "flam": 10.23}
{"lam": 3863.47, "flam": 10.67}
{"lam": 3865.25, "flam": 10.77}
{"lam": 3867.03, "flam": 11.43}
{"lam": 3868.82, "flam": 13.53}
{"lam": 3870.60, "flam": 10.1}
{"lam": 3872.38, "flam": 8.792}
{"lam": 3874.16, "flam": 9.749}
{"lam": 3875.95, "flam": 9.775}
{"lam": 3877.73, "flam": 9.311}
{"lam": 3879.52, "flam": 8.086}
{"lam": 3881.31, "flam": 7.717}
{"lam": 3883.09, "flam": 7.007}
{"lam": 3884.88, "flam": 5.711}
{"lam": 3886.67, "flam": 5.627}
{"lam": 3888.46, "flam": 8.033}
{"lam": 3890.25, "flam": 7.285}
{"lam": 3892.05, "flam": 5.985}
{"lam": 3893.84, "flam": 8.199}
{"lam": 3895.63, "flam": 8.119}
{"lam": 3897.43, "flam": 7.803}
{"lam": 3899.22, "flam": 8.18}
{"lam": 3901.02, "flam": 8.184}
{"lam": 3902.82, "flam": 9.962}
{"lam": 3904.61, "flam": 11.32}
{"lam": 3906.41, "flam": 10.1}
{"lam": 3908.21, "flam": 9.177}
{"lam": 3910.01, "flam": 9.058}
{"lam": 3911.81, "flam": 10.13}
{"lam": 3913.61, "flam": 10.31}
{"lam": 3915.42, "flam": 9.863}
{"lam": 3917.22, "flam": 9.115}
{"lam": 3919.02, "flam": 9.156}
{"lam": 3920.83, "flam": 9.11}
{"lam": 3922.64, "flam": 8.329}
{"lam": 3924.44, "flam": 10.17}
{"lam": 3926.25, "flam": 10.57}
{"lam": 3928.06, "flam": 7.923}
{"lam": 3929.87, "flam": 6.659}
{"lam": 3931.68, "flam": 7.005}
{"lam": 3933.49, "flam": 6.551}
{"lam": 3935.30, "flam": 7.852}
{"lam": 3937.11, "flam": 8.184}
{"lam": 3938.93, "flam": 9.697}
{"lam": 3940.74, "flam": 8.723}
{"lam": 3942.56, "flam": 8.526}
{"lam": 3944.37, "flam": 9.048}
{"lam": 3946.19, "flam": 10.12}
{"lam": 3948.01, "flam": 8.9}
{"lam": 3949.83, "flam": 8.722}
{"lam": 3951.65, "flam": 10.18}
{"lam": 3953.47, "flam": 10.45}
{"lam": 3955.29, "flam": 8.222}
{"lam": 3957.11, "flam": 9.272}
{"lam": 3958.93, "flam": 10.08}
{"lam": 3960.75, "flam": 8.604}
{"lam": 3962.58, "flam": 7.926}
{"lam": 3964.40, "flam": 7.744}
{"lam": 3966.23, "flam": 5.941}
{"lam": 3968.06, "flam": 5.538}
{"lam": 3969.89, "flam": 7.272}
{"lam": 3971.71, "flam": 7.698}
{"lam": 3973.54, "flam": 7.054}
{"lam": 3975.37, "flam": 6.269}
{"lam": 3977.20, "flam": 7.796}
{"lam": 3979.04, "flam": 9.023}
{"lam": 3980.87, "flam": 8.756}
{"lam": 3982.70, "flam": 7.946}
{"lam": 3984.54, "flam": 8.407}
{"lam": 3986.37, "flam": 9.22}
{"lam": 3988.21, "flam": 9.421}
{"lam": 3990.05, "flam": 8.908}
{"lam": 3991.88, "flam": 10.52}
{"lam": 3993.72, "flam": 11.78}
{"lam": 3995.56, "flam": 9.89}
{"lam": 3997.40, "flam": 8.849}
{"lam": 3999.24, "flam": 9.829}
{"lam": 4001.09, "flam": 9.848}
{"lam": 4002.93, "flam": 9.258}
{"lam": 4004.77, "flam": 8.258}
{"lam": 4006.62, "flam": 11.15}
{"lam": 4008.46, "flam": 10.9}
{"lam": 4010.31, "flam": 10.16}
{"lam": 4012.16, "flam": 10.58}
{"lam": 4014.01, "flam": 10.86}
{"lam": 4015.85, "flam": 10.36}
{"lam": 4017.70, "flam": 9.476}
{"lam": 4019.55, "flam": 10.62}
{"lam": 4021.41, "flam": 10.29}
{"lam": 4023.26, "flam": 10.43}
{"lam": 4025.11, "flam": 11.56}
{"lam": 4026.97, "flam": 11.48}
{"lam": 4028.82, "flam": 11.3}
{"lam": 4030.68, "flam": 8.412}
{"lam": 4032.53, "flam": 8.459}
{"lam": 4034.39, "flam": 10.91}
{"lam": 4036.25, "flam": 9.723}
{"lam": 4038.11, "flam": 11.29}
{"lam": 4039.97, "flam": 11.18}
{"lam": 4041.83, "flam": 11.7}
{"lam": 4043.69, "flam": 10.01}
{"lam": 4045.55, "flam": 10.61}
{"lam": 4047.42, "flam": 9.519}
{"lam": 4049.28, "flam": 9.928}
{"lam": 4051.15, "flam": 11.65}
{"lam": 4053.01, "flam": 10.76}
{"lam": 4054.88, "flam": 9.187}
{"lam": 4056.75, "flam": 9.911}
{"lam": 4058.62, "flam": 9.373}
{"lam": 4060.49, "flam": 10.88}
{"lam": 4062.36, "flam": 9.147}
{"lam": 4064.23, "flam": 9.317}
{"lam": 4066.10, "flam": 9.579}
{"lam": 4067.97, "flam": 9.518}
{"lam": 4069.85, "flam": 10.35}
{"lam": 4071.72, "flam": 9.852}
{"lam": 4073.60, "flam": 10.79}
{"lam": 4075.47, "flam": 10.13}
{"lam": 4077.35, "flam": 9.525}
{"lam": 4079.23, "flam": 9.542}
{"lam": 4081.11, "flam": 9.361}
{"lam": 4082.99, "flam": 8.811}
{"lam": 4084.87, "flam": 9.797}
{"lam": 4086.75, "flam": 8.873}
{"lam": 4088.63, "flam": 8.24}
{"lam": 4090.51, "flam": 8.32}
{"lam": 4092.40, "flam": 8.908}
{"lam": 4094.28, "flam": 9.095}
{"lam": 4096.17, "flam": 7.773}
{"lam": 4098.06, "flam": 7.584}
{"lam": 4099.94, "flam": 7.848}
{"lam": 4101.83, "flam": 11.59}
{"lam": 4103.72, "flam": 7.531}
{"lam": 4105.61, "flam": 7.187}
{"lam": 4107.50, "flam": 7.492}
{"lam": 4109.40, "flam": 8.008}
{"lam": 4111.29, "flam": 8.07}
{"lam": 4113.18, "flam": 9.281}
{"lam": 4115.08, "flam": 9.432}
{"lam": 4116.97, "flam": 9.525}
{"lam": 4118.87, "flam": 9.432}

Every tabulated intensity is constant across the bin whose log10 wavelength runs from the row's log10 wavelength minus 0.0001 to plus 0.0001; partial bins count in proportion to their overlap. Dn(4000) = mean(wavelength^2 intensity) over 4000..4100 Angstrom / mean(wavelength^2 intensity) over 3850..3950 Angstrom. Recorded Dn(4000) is 1.2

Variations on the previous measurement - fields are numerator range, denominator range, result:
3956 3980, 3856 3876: 0.78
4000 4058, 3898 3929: 1.16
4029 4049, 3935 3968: 1.22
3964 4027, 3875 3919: 1.14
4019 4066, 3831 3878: 1.24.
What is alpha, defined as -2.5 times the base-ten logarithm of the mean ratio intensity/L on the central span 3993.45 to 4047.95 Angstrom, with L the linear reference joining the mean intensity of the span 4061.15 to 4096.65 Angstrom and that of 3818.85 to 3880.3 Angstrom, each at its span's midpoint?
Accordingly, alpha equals -0.119 mag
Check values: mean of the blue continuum 8.82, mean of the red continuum 9.34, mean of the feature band 10.3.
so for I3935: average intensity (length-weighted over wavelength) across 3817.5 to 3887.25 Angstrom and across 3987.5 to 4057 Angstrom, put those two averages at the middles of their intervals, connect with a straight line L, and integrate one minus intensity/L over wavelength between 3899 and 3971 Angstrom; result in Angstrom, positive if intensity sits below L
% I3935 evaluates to 4.67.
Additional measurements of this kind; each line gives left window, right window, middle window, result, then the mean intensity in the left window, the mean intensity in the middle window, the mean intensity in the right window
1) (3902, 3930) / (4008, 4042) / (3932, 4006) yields 9.84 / 9.51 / 8.66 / 10.5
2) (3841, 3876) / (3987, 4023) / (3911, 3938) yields 3.67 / 10.1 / 8.72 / 10.1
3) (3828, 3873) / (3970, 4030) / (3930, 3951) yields 1.97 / 8.89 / 8.44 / 9.59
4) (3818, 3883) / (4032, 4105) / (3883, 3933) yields 2.83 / 8.8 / 8.51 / 9.65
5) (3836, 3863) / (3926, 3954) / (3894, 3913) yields -0.88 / 9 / 9.18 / 8.63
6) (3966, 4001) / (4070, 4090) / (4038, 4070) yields -3.31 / 8.51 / 10.2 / 9.5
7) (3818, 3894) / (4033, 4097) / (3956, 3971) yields 2.23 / 8.5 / 7.8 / 9.8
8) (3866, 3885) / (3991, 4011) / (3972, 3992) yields 3.13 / 9.35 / 8.38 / 10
